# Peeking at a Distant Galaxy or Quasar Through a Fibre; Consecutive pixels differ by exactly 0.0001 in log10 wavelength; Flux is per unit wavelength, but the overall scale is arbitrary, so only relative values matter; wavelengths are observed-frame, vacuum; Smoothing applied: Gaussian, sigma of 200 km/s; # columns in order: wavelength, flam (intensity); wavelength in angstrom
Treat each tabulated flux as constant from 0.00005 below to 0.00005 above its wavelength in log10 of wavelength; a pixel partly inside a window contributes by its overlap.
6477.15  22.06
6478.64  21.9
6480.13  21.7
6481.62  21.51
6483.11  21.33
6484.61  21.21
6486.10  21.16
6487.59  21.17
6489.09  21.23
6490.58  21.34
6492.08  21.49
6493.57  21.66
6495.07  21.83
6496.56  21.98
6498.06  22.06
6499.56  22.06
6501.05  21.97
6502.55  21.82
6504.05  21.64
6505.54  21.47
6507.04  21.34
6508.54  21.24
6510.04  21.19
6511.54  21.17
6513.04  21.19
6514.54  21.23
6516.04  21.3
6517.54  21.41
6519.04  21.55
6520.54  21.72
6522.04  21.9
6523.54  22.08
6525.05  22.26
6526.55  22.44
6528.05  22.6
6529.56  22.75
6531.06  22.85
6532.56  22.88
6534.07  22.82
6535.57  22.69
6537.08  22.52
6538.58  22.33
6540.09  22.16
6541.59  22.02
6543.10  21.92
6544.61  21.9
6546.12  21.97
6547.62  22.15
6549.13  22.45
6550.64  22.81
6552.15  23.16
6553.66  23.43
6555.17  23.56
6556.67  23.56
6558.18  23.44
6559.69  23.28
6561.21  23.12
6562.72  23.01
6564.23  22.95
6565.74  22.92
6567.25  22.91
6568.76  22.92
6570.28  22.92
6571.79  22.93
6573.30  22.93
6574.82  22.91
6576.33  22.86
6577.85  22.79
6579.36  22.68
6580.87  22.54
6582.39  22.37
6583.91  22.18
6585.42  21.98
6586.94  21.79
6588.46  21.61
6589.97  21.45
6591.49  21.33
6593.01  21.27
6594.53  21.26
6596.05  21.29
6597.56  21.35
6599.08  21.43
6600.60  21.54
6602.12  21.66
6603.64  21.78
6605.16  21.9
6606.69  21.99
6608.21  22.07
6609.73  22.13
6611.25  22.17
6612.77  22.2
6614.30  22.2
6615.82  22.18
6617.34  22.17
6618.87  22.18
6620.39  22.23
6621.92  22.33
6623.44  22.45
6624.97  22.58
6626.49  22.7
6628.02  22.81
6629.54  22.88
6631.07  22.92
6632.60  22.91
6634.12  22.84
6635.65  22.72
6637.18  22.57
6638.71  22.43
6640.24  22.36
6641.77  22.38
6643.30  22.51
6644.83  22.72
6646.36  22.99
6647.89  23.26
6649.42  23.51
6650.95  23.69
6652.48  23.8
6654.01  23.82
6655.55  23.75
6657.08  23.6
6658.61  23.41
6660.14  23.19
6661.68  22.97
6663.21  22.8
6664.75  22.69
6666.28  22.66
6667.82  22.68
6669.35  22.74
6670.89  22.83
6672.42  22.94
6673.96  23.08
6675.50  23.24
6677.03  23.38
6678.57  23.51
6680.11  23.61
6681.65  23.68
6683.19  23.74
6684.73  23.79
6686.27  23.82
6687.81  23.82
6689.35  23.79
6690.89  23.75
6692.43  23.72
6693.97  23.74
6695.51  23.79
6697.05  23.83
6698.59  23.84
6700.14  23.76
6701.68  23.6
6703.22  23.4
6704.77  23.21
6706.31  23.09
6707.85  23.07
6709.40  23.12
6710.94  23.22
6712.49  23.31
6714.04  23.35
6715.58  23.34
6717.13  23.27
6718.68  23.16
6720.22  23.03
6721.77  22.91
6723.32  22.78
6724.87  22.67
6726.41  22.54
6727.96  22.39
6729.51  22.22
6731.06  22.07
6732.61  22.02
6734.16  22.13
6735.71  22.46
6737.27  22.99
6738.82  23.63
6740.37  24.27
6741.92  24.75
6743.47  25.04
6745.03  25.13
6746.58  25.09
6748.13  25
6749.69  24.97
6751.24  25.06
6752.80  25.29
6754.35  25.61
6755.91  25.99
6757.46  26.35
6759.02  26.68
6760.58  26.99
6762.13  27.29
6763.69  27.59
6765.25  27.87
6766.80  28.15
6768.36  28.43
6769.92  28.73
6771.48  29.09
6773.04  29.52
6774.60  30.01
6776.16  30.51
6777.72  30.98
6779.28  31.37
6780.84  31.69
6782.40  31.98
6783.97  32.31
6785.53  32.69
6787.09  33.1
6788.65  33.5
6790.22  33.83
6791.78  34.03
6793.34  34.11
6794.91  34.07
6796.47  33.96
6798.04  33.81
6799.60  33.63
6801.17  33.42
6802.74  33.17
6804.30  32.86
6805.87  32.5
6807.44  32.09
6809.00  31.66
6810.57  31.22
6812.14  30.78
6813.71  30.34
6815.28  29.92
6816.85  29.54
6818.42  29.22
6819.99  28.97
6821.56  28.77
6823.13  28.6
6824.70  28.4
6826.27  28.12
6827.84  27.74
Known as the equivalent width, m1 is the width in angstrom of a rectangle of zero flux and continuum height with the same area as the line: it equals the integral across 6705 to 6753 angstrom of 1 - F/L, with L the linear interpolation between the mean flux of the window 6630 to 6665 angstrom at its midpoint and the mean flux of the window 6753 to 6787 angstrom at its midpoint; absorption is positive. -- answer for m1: 6.4 angstrom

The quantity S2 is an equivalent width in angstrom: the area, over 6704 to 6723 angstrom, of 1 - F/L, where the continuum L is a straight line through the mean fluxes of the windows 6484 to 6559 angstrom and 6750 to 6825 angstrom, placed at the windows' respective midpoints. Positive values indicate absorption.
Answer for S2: 3.3 angstrom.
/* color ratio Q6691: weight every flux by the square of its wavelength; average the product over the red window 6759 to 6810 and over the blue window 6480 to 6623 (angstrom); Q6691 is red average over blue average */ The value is 1.52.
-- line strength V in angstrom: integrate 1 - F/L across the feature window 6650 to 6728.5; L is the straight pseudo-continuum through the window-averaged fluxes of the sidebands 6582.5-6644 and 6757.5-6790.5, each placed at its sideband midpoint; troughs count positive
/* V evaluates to 7.5 angstrom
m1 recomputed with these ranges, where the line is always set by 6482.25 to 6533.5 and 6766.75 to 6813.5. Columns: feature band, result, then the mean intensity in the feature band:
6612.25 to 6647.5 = 4.8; 22.5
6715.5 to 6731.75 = 3.7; 22.7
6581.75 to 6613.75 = 4.1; 21.7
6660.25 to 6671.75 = 2.0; 22.8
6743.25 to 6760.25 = 2.8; 25.5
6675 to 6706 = 5.1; 23.6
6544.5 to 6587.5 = 1.9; 22.8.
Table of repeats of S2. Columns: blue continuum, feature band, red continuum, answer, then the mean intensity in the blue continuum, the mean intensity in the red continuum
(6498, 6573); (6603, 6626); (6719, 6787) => 1.5 angstrom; 22.3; 26.3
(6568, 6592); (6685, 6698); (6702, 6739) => -0.6 angstrom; 22.4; 22.9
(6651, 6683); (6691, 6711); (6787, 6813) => 1.7 angstrom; 23.2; 33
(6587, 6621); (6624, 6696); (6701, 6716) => -1.9 angstrom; 21.8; 23.3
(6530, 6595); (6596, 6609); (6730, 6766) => 0.8 angstrom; 22.6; 24.9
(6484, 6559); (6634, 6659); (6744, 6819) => 2.7 angstrom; 22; 30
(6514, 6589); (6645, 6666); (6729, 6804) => 1.7 angstrom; 22.5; 28.5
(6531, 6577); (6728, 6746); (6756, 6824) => 3.5 angstrom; 22.8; 30.8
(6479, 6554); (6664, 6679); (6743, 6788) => 1.7 angstrom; 21.9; 28.3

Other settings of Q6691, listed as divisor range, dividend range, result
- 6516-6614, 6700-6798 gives 1.26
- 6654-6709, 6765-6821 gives 1.39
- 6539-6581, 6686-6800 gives 1.22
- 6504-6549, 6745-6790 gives 1.40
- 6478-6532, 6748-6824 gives 1.52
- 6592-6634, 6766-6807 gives 1.52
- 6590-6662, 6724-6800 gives 1.29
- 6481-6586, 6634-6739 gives 1.09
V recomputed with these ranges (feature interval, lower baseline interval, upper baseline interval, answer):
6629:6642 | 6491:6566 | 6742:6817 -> 1.4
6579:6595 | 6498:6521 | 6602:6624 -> 0.1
